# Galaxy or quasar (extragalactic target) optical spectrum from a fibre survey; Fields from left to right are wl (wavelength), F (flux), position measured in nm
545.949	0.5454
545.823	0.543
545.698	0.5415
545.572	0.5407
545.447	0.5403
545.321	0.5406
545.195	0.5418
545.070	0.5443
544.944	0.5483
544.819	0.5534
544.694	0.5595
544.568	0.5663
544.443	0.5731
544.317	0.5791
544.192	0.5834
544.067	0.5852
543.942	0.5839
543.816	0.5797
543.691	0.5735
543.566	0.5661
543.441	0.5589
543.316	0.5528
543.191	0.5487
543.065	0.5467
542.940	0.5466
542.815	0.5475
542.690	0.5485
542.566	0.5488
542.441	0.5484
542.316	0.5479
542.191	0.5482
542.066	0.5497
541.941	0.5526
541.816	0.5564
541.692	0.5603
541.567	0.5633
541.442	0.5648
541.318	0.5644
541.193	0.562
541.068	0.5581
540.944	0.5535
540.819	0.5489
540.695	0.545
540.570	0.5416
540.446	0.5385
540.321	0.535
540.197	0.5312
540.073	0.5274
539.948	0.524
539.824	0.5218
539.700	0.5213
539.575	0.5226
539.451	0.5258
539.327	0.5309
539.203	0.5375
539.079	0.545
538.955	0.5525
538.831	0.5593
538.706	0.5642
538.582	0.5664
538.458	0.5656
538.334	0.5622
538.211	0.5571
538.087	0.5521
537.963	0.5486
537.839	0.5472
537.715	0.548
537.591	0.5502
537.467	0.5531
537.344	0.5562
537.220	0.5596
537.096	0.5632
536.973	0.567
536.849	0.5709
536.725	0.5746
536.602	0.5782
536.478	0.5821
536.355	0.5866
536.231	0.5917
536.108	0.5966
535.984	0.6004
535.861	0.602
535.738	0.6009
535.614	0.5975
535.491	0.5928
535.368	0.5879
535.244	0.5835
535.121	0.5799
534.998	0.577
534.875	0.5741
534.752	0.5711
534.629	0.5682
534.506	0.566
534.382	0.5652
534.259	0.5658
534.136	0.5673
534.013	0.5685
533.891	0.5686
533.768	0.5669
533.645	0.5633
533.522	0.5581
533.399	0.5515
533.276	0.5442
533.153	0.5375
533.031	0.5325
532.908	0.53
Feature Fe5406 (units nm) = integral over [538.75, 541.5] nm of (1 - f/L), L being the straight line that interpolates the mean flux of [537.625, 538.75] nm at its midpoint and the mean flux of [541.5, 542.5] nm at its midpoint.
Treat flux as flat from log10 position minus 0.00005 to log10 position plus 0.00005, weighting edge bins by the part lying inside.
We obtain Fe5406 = 0.066 nm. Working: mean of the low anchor 0.557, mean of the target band 0.542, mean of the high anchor 0.553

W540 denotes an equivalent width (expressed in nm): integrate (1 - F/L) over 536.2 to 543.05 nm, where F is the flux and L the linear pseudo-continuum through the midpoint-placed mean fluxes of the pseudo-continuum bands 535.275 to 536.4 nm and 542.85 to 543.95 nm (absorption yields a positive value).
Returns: 0.30 nm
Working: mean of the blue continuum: 0.595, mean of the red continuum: 0.56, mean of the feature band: 0.552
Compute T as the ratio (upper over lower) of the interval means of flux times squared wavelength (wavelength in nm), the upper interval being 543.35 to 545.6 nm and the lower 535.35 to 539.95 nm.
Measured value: 1.03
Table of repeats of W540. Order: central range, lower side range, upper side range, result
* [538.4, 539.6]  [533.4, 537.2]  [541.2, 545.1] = 0.05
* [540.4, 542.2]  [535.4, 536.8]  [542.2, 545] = 0.05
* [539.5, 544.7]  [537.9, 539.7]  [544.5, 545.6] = -0.04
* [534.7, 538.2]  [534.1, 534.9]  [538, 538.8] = -0.06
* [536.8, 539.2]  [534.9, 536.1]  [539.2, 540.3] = -0.02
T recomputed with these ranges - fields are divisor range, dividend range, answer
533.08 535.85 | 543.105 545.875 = 1.02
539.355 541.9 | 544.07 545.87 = 1.04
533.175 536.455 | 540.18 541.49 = 0.98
